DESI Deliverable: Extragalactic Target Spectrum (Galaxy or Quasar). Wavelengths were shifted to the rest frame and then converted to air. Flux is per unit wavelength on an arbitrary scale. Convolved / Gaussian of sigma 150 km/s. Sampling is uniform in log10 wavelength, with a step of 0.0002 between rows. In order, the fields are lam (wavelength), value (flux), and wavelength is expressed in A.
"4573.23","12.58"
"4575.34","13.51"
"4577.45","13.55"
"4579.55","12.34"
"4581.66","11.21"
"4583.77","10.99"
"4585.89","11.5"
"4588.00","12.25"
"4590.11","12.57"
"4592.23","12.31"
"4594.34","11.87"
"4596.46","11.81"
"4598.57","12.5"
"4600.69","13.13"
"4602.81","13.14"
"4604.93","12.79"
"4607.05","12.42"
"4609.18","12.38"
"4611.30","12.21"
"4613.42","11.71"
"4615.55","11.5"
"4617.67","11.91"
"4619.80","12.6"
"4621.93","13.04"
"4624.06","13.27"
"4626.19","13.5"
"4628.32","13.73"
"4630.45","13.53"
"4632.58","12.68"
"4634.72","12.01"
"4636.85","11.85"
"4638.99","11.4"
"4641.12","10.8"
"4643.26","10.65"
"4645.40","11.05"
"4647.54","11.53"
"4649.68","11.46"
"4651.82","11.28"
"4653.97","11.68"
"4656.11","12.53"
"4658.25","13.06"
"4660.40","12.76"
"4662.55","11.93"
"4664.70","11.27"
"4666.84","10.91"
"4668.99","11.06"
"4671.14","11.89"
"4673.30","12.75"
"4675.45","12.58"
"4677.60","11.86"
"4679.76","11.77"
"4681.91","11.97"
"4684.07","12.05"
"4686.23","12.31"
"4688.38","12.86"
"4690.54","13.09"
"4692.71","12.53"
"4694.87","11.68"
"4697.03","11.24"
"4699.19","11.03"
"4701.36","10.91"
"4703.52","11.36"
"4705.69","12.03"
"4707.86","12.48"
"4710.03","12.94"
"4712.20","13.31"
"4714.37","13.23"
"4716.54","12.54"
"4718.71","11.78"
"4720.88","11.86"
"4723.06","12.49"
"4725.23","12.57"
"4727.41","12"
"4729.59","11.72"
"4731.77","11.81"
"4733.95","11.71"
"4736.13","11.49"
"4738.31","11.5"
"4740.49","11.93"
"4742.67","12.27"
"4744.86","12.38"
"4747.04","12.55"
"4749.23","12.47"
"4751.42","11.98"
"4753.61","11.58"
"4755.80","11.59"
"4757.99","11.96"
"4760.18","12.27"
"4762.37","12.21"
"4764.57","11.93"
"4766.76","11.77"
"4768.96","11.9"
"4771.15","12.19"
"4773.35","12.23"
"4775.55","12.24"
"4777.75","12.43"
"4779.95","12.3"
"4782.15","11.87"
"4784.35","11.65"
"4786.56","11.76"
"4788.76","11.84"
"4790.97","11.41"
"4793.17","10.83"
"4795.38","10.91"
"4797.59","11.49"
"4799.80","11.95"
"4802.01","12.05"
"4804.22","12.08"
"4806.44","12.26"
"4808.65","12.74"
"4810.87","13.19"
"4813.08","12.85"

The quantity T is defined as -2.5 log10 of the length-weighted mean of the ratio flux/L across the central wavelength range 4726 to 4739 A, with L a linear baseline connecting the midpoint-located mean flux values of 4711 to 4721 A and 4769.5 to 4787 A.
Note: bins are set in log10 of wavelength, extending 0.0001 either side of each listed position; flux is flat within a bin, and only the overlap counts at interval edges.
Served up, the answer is 0.068 mag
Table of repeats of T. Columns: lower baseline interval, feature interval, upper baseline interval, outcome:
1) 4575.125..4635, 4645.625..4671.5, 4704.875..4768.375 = 0.05 mag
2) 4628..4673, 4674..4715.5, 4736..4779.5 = -0.02 mag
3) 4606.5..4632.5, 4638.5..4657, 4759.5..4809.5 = 0.11 mag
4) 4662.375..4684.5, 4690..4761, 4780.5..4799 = -0.04 mag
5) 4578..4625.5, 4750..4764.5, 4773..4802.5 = -0.01 mag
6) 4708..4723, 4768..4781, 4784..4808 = -0.03 mag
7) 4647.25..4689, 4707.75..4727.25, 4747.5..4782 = -0.05 mag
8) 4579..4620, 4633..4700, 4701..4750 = 0.03 mag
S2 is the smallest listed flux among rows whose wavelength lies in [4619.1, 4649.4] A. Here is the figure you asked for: 10.65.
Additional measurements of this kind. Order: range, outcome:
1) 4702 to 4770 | 11.36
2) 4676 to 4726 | 10.91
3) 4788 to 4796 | 10.83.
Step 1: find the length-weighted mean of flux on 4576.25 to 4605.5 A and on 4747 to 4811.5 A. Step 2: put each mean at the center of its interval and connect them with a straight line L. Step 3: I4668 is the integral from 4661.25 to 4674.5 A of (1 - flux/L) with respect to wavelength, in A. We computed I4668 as 0.53 A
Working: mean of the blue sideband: 12.3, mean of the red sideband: 12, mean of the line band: 11.7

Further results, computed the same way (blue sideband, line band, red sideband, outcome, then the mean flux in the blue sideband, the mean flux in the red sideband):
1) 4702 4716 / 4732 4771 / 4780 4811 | 0.6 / 12.5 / 11.8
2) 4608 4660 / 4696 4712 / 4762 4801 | 0.3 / 12.1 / 11.8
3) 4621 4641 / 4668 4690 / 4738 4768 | 0.5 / 12.7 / 12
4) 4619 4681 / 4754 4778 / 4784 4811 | -0.3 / 12.1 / 11.8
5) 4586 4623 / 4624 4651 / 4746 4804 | 0.4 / 12.3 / 11.9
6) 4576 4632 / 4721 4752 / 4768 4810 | 0.0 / 12.5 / 11.9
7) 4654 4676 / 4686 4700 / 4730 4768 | -0.1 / 12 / 12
